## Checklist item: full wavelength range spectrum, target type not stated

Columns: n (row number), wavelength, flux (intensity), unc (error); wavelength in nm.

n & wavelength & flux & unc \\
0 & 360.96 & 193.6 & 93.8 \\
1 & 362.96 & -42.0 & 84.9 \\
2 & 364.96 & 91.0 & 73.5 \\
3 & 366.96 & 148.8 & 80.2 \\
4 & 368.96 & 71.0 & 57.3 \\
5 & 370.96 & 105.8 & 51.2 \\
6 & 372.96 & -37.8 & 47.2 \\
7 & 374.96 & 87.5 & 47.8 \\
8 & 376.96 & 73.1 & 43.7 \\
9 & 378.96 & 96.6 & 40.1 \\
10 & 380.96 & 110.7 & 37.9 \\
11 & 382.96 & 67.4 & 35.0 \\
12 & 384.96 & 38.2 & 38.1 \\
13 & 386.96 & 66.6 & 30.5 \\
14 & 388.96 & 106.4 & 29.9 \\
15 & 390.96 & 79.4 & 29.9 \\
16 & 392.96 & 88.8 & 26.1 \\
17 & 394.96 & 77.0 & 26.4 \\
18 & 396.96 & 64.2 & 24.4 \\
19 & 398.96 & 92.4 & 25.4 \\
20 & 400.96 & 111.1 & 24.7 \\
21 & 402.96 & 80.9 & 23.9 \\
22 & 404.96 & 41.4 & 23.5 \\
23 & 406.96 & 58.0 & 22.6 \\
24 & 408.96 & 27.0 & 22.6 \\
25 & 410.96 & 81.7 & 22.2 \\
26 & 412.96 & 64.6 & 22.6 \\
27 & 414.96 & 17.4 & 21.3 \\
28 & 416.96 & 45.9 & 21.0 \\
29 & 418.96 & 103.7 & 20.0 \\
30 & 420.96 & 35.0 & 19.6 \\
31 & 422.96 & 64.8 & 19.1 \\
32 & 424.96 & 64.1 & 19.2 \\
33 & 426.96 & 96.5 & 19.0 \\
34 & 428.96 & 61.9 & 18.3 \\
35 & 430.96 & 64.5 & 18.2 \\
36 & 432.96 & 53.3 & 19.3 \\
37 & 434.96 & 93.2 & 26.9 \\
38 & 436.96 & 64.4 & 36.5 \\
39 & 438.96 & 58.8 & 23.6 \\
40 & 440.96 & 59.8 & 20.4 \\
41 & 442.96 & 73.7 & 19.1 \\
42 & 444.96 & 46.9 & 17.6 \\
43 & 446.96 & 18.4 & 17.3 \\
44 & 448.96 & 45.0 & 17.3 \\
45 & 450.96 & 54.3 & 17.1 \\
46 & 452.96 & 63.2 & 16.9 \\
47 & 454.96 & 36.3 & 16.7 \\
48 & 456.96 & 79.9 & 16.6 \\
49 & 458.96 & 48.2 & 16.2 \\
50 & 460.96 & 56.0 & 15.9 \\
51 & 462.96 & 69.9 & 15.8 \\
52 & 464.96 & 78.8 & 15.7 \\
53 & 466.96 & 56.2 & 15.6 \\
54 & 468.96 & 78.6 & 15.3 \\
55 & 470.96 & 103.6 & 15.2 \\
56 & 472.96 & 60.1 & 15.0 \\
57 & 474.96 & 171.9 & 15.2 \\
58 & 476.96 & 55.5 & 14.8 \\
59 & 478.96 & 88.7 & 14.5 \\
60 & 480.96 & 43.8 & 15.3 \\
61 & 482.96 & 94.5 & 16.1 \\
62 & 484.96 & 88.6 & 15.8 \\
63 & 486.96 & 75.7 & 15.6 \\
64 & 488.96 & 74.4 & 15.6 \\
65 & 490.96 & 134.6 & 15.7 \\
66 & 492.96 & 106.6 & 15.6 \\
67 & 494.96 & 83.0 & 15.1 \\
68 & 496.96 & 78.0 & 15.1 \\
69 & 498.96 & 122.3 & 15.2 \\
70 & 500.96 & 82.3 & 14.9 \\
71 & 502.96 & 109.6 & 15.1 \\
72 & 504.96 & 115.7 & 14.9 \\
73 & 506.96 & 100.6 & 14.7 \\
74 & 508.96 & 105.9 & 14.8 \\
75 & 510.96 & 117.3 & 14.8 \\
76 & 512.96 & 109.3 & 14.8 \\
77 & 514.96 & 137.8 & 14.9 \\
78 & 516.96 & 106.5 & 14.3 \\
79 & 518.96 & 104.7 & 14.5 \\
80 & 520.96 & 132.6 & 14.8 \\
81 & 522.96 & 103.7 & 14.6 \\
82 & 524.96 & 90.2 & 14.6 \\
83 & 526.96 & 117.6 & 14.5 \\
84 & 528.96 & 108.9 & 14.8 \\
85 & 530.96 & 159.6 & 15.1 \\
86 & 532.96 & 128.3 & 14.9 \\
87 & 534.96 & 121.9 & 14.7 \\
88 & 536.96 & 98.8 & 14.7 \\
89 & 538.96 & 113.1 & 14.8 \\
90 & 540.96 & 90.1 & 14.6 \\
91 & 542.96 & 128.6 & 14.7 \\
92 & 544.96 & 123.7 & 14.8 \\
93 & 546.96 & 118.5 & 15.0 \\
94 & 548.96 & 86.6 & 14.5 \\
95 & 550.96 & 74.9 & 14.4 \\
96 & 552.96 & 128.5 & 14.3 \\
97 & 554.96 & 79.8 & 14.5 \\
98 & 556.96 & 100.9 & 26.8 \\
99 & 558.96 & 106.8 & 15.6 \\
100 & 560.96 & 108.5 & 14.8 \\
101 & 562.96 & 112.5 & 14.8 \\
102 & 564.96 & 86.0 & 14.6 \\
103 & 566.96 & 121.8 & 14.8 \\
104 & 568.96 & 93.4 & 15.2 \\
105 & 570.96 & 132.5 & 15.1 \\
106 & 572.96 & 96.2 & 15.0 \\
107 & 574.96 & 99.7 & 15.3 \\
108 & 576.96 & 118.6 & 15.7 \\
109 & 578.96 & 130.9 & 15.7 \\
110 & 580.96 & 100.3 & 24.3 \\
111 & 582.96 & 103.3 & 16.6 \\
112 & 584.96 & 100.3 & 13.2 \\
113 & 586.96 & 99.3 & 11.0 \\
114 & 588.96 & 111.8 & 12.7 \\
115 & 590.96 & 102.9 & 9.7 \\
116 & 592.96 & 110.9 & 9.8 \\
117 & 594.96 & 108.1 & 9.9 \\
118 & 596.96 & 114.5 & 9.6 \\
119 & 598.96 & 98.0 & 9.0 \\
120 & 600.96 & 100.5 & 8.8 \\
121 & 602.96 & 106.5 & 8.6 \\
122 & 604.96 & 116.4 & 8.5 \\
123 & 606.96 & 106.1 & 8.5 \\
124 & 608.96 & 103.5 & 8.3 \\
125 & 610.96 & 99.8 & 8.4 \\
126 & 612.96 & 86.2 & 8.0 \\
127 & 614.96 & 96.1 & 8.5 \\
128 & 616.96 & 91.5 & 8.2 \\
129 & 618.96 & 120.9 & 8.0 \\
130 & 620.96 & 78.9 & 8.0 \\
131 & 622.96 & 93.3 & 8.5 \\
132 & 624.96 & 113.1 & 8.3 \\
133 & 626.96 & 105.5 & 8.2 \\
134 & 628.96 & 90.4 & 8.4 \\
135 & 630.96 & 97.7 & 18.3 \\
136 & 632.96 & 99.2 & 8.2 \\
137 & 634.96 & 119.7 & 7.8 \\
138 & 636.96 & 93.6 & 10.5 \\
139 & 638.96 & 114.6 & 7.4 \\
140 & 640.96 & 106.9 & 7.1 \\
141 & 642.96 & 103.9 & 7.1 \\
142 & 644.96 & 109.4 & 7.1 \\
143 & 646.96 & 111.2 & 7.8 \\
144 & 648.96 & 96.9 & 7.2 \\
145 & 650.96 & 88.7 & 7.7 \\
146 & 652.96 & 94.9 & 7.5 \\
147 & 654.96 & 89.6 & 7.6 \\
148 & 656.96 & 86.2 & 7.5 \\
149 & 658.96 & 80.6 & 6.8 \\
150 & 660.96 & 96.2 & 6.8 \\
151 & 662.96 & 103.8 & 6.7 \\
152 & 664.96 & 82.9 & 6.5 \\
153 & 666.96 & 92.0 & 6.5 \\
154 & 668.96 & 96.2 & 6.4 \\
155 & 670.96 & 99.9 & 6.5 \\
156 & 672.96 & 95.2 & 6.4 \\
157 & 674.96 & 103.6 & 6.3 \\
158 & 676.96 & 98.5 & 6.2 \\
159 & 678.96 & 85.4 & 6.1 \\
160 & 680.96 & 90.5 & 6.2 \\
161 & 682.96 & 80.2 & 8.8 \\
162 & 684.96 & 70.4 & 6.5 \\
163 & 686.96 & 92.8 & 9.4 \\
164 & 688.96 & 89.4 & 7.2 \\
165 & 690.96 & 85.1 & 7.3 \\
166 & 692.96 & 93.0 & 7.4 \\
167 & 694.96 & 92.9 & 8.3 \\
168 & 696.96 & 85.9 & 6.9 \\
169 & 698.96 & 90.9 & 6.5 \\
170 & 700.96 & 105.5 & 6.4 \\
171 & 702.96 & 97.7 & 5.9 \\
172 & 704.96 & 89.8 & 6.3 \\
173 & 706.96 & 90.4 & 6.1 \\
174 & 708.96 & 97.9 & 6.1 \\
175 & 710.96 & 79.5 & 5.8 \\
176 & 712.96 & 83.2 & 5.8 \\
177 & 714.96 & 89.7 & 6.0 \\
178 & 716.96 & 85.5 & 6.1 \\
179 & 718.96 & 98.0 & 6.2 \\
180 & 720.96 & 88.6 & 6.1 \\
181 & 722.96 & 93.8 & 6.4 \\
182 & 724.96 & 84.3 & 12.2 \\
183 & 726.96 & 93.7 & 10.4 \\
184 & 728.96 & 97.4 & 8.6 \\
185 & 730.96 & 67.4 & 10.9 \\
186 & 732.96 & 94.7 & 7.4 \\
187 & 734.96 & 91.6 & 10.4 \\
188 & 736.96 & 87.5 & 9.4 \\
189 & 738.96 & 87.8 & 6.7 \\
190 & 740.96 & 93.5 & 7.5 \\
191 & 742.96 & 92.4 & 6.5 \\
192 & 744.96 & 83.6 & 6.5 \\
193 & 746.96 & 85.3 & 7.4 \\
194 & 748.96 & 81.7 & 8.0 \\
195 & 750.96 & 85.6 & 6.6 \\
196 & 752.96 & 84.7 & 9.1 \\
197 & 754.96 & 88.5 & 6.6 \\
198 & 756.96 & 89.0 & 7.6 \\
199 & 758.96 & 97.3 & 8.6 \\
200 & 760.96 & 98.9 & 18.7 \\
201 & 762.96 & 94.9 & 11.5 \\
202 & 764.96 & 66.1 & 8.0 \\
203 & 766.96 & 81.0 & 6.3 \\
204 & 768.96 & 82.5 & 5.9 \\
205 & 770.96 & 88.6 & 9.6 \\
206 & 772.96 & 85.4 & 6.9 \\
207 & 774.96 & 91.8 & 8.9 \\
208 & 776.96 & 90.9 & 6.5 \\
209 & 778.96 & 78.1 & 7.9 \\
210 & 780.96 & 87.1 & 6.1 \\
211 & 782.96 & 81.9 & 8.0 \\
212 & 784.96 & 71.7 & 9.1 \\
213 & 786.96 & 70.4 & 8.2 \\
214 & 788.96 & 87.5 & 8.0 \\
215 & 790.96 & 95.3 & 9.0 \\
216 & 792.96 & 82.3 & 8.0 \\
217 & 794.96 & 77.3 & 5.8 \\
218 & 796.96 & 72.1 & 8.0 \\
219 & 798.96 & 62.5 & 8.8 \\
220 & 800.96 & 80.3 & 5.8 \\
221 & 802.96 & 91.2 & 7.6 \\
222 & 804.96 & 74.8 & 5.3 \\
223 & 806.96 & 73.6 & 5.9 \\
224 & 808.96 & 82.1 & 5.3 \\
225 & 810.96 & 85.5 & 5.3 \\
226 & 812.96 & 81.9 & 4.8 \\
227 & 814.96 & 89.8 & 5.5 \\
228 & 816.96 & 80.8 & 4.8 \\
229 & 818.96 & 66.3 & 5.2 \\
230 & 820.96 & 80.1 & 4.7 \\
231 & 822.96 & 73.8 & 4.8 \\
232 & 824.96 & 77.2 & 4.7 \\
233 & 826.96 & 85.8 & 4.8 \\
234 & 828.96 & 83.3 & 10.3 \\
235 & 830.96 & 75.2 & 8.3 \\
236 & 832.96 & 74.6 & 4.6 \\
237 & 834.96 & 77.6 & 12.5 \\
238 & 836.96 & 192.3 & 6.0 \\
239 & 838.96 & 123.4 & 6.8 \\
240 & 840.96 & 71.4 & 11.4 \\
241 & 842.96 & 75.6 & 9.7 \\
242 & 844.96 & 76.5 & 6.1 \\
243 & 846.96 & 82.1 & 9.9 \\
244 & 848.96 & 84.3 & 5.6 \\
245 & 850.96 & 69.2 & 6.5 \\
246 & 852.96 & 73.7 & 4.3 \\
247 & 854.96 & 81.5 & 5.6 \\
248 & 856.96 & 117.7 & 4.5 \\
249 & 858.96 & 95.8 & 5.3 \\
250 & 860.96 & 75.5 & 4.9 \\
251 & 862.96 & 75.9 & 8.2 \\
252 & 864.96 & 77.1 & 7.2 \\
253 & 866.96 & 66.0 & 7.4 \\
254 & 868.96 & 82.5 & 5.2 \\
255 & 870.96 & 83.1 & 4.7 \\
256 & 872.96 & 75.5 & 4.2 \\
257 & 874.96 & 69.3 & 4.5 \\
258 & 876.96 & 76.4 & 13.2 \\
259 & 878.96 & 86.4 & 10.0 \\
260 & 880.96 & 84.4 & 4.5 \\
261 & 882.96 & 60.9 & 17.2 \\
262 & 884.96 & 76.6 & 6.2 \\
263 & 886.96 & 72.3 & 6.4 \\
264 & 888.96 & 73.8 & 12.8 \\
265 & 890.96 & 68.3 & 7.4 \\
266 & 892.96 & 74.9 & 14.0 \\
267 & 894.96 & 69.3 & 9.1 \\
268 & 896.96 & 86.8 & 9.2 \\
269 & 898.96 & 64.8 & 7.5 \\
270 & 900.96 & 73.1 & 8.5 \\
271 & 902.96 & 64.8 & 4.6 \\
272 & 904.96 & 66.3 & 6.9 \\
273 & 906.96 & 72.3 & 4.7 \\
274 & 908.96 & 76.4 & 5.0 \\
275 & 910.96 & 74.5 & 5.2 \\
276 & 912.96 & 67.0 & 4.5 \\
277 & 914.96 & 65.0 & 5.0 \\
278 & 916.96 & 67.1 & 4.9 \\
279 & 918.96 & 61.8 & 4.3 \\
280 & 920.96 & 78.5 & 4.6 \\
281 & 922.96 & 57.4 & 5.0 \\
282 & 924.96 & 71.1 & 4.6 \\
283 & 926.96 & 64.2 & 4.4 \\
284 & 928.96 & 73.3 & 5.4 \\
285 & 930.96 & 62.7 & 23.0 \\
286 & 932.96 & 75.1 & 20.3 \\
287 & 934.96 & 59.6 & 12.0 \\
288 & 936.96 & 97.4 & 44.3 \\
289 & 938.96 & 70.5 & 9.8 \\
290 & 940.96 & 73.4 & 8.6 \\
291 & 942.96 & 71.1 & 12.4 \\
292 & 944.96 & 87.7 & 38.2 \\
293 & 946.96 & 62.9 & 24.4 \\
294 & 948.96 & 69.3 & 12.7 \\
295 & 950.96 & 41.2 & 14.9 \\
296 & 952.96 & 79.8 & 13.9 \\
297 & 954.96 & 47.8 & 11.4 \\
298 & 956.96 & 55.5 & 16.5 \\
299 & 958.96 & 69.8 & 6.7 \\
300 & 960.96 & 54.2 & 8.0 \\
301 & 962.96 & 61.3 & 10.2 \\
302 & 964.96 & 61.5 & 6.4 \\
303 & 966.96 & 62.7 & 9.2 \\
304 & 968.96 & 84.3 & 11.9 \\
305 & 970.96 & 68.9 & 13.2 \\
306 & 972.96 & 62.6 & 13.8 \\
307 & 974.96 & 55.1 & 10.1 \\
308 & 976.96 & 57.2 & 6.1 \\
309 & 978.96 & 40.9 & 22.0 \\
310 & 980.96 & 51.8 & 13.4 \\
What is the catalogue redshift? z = 0.27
